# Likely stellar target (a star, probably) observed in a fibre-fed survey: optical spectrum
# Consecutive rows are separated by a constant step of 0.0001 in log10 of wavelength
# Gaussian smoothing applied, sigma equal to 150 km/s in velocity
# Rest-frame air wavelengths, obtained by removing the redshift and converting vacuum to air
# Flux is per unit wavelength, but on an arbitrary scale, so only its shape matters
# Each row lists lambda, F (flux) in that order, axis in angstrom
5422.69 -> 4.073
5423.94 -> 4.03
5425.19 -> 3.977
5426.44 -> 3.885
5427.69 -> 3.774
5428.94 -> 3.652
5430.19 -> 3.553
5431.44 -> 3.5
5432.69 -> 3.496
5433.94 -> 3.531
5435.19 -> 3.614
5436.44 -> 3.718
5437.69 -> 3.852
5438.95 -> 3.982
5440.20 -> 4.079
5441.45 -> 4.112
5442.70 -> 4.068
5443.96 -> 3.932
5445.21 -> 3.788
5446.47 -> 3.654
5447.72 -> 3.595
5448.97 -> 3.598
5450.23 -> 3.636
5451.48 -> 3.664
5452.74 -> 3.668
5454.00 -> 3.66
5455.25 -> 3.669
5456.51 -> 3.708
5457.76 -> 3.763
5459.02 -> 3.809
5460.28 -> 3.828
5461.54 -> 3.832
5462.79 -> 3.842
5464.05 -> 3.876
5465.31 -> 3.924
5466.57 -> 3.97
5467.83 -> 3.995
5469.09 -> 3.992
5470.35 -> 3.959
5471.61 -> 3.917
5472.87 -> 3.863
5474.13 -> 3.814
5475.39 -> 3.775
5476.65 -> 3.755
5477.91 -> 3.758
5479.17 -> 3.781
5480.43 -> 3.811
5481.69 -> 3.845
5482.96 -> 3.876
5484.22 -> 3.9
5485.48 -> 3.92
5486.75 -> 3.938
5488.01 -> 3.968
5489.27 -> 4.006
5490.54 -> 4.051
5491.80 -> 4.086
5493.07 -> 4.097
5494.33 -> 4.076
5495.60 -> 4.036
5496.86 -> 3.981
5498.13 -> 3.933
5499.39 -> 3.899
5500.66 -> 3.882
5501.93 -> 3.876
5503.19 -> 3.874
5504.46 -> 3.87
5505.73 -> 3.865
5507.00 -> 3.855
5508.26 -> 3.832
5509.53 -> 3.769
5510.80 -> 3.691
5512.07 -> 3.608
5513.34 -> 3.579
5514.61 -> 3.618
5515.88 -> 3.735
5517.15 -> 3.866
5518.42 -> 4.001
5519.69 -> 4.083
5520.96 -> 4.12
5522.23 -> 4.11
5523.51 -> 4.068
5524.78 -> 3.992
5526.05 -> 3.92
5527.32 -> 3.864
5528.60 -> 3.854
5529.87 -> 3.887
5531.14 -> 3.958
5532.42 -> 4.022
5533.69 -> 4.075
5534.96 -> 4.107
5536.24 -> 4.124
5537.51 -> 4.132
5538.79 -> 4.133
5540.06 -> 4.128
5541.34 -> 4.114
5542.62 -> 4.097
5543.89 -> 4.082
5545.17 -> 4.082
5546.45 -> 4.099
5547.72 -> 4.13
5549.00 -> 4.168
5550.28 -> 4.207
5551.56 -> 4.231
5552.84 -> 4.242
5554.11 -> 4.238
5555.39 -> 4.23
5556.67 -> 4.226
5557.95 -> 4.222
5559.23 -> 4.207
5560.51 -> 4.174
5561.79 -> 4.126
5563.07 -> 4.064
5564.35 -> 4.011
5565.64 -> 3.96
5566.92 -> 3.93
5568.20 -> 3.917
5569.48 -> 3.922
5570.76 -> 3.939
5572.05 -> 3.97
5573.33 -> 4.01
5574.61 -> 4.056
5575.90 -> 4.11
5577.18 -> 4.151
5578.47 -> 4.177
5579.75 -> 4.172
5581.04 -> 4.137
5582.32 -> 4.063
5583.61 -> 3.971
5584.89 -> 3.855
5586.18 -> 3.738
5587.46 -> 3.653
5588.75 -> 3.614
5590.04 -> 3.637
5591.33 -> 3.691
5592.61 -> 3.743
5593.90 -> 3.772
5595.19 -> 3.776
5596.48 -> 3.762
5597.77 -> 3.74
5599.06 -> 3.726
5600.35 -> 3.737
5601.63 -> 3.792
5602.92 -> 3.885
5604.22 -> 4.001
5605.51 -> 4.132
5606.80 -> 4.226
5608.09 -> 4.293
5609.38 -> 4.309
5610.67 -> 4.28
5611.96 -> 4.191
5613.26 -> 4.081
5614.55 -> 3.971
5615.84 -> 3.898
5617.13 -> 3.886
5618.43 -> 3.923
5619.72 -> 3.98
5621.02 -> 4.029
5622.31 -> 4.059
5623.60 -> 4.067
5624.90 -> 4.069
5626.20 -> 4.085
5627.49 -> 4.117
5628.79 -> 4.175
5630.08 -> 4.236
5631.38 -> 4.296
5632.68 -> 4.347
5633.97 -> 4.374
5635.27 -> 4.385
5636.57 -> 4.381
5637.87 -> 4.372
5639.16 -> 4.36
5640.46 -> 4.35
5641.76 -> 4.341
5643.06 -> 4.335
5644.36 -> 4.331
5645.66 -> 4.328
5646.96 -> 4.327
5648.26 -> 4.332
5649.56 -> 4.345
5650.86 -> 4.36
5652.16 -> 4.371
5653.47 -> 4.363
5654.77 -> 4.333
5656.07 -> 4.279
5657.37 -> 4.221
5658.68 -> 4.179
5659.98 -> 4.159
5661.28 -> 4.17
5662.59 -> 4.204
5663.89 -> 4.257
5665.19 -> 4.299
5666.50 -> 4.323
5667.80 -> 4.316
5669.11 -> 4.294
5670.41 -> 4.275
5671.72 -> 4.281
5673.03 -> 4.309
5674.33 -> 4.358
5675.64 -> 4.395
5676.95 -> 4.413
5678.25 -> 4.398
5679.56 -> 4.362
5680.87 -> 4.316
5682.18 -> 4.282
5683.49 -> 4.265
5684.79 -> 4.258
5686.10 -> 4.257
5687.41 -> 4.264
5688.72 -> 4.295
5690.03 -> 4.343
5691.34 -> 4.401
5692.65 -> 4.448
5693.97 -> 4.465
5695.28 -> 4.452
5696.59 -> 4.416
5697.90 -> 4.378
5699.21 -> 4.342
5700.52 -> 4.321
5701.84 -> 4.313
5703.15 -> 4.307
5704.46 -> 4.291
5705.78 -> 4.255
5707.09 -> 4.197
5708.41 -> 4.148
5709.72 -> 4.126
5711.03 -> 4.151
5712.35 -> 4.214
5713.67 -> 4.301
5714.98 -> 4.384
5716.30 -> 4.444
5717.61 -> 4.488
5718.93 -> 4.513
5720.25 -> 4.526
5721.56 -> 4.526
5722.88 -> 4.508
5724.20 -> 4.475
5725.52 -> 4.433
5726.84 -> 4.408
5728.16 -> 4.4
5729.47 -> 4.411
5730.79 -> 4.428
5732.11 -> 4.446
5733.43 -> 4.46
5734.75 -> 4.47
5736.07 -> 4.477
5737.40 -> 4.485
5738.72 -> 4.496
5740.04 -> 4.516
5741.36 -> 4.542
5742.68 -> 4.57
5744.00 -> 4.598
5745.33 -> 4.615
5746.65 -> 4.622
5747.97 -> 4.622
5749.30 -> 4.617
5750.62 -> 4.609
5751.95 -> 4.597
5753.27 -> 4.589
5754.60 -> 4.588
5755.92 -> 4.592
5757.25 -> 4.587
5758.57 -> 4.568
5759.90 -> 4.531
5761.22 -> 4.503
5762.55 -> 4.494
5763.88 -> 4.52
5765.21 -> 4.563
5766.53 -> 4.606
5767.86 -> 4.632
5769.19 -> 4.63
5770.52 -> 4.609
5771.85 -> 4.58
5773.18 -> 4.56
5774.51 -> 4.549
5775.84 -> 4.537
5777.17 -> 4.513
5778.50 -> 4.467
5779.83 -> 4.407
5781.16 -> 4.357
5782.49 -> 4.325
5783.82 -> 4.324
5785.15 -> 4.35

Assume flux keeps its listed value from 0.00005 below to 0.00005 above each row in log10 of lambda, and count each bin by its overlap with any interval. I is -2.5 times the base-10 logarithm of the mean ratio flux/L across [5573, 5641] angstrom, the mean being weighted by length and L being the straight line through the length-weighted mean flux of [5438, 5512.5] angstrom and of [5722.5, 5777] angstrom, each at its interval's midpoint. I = 0.04 mag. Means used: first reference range 3.86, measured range 4.03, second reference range 4.54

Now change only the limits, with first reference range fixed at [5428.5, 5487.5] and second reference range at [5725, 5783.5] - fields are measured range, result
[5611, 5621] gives 0.05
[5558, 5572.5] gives 0.01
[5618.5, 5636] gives 0.01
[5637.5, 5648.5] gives -0.02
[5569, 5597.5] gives 0.05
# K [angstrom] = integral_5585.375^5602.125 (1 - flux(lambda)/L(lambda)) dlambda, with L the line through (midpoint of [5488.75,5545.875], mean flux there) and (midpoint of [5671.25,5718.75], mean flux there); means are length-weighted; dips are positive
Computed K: 1.60 angstrom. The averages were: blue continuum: 3.96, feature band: 3.72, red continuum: 4.33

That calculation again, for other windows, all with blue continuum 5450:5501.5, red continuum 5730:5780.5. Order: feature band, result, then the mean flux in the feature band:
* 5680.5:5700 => 0.2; 4.35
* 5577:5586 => 0.2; 4.05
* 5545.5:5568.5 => -0.4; 4.13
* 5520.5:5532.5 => 0.1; 3.97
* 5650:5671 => 0.2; 4.28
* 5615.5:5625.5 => 0.5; 3.99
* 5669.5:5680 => 0.0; 4.35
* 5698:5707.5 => 0.3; 4.3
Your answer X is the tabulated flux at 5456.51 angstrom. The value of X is 3.708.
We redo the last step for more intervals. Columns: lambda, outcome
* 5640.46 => 4.35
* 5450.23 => 3.636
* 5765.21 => 4.563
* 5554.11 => 4.238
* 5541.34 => 4.114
